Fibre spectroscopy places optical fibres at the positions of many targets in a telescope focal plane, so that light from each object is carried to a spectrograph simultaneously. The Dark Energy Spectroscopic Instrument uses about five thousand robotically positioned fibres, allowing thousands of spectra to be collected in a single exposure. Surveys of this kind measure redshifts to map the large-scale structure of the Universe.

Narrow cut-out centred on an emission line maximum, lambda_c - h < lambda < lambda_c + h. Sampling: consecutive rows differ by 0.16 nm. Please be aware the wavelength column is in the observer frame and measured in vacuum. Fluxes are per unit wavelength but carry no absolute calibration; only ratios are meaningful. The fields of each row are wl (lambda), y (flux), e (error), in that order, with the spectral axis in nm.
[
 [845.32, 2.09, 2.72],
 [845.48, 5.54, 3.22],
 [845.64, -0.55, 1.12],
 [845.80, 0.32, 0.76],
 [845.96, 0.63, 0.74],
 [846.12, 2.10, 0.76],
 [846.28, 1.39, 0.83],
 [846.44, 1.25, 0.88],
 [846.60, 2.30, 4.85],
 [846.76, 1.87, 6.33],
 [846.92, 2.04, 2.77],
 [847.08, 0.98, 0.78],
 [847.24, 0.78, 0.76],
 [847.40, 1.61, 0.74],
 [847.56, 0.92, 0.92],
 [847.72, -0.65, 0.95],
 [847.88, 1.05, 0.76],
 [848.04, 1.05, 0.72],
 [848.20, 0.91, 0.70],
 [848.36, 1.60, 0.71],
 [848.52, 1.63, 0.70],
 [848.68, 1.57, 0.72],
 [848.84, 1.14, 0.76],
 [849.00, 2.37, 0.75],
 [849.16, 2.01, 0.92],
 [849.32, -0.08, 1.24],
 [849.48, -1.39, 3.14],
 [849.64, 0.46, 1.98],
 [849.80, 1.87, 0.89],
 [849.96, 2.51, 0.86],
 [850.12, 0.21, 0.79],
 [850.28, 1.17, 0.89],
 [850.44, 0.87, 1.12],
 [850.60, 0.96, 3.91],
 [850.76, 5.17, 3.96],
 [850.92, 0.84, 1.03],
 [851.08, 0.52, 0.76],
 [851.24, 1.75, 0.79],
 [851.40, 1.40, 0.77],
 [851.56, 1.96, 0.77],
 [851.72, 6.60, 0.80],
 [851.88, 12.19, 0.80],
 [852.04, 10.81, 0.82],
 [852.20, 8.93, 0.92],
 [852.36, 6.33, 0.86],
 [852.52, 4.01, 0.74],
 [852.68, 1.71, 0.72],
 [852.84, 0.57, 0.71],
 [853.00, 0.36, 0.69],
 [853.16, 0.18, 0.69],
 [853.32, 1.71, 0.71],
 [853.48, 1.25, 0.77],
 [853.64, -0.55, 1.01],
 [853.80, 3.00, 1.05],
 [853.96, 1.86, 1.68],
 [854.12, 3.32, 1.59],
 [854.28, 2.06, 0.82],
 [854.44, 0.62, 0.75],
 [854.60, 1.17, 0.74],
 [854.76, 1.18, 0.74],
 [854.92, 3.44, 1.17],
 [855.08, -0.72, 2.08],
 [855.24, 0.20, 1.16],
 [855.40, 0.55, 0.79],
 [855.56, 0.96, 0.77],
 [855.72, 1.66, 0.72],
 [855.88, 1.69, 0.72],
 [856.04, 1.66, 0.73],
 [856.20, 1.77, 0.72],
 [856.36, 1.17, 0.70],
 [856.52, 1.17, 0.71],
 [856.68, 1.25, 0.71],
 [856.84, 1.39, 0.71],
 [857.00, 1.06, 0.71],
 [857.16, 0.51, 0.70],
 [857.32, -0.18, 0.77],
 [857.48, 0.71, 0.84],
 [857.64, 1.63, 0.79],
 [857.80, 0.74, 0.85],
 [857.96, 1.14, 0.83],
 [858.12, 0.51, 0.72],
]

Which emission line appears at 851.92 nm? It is H-beta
